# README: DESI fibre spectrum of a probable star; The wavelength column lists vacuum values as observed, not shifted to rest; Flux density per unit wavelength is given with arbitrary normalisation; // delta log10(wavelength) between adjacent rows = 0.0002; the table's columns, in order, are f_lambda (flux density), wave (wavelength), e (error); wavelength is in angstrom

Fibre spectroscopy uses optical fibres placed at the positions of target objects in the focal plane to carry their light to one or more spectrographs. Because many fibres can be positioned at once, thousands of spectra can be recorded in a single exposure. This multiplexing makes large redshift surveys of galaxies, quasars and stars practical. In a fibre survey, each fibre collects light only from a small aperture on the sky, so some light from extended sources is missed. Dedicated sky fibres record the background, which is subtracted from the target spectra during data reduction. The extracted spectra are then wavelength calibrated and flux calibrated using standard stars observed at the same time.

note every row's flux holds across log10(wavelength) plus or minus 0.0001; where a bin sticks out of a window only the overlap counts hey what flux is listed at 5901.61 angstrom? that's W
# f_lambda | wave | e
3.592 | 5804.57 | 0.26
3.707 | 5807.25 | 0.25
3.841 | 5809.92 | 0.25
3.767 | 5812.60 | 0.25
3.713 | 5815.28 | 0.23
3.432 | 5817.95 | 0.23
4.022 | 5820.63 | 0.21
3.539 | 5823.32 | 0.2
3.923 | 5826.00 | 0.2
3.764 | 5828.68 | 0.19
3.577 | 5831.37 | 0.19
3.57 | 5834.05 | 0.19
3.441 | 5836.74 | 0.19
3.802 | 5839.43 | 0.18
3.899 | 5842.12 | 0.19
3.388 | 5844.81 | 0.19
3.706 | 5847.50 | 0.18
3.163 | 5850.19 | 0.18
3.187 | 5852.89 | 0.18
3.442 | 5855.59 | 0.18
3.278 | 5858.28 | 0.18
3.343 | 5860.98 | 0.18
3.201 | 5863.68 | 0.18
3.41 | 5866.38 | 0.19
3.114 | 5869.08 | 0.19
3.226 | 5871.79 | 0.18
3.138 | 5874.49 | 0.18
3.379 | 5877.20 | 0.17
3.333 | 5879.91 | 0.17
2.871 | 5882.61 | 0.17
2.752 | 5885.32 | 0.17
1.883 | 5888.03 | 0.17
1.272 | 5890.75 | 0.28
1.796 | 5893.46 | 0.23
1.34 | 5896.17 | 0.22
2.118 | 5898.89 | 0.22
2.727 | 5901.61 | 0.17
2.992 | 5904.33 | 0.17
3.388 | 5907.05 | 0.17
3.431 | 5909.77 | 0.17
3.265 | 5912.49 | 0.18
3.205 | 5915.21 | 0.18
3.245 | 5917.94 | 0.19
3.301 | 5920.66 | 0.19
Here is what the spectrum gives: 2.727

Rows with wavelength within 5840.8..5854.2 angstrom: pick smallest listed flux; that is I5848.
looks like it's 3.163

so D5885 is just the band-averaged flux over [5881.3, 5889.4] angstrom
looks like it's 2.5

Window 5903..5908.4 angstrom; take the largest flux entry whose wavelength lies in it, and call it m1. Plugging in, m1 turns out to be 3.388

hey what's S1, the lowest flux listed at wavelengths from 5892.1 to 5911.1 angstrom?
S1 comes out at 1.34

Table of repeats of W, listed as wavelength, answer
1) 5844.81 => 3.388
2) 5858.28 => 3.278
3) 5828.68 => 3.764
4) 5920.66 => 3.301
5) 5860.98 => 3.343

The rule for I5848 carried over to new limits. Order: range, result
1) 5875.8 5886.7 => 2.752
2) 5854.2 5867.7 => 3.201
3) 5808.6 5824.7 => 3.432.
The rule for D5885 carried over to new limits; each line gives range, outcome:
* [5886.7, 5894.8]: 1.65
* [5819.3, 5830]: 3.81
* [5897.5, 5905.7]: 2.61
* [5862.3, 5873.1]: 3.24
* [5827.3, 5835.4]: 3.64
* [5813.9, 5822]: 3.72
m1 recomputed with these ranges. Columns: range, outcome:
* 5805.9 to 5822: 4.022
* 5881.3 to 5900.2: 2.871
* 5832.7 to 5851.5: 3.899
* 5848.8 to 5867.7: 3.442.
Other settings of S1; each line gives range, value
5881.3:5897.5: 1.272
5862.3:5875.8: 3.114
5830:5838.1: 3.441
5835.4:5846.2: 3.388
